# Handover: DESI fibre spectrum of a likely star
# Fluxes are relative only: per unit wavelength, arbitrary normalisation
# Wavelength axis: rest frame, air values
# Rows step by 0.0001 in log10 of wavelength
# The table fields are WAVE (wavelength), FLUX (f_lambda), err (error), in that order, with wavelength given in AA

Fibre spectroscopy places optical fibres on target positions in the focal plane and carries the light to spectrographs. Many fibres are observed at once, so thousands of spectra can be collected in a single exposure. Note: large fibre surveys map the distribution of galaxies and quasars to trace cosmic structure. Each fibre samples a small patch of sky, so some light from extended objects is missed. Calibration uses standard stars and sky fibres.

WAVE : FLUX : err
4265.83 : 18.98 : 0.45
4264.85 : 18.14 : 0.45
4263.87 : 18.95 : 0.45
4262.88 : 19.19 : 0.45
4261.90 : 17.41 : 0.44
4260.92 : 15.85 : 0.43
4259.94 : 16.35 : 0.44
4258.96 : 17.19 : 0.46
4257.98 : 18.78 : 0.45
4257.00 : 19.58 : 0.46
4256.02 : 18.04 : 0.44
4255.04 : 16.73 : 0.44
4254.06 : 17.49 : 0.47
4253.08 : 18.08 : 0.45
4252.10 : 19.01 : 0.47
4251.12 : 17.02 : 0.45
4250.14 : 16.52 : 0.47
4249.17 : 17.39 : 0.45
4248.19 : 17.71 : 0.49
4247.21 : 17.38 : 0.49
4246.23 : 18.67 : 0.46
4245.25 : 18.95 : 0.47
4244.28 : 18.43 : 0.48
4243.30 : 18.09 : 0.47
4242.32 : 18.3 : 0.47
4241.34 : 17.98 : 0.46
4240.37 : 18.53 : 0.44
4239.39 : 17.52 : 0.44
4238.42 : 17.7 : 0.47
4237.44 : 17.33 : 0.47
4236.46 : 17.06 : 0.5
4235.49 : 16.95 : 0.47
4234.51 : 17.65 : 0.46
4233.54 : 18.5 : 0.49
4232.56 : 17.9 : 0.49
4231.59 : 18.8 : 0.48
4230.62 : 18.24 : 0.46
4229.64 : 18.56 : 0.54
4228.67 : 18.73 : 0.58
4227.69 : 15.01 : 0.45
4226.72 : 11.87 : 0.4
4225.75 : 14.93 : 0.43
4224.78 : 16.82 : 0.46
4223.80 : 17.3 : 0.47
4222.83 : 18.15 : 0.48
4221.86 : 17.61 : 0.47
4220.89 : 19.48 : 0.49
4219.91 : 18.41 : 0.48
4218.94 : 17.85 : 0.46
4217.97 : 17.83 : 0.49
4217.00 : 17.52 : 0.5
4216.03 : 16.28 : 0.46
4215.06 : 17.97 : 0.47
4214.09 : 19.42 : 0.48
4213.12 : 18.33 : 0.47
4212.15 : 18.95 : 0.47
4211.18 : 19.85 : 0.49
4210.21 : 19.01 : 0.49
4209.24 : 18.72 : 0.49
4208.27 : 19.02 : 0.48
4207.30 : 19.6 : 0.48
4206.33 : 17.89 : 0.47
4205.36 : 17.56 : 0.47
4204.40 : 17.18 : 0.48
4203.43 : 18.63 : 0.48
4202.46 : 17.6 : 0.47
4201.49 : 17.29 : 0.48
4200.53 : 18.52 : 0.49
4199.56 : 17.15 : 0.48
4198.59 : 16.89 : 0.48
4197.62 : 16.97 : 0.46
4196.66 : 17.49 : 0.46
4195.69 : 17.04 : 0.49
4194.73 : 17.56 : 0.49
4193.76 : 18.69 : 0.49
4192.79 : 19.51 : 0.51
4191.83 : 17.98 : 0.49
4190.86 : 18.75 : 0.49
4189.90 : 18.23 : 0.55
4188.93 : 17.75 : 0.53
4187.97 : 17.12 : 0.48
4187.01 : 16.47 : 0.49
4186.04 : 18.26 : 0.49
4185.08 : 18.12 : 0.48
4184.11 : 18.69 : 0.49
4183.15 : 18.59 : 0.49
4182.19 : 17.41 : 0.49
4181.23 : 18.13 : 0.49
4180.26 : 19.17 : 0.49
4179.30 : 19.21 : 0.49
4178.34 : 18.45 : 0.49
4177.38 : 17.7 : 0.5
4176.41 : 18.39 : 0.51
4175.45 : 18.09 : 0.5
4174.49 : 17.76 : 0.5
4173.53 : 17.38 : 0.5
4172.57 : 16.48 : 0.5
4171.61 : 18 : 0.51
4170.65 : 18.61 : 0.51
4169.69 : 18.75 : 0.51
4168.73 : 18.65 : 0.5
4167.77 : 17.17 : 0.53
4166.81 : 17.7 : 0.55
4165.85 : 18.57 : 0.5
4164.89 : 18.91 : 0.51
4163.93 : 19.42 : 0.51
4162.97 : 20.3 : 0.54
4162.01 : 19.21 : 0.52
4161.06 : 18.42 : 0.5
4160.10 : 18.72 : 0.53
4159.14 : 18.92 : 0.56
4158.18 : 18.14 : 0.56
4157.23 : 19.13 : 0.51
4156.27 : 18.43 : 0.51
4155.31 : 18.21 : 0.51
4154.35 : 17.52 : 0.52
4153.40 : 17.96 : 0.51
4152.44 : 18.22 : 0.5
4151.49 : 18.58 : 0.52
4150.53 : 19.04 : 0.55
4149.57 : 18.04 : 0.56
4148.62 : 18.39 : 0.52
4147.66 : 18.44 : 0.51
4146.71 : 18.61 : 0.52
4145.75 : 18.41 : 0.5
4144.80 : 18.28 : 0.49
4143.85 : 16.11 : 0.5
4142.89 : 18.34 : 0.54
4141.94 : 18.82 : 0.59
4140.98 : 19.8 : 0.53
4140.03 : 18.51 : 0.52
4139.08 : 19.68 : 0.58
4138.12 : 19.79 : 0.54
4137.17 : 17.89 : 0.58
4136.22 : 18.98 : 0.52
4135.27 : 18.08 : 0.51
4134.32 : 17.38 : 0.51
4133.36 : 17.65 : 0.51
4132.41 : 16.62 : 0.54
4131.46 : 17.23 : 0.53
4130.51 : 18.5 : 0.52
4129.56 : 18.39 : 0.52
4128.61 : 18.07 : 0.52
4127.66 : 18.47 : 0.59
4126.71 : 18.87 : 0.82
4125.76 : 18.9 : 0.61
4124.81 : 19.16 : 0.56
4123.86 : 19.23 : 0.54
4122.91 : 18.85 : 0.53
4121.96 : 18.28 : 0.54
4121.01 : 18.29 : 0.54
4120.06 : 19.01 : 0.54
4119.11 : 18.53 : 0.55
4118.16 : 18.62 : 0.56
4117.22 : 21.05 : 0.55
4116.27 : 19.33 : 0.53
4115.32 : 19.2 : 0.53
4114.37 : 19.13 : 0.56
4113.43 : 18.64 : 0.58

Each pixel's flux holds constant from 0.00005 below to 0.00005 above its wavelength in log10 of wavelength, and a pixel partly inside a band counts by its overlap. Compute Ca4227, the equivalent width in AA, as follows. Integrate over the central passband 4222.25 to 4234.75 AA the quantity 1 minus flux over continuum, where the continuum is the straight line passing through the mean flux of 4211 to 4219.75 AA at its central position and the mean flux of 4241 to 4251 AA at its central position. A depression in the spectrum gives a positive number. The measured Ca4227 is 0.66 AA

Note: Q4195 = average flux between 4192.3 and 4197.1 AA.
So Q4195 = 18.1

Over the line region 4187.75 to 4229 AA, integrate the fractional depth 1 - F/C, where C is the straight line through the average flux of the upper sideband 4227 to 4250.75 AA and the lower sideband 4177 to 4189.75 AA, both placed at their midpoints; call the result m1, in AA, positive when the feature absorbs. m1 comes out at 0.4 AA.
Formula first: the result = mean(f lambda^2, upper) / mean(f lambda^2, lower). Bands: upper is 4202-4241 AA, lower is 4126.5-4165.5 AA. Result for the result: 1.00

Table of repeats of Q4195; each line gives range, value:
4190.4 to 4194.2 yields 18.7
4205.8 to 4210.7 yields 18.8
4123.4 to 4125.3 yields 19.2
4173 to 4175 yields 17.6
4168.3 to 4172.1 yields 18.5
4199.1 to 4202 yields 17.7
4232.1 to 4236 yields 17.7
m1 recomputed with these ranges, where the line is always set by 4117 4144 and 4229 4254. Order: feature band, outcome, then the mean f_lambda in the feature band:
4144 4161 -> 0.03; 18.4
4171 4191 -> 0.28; 18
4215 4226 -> 0.30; 17.5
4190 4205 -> 0.28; 17.8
